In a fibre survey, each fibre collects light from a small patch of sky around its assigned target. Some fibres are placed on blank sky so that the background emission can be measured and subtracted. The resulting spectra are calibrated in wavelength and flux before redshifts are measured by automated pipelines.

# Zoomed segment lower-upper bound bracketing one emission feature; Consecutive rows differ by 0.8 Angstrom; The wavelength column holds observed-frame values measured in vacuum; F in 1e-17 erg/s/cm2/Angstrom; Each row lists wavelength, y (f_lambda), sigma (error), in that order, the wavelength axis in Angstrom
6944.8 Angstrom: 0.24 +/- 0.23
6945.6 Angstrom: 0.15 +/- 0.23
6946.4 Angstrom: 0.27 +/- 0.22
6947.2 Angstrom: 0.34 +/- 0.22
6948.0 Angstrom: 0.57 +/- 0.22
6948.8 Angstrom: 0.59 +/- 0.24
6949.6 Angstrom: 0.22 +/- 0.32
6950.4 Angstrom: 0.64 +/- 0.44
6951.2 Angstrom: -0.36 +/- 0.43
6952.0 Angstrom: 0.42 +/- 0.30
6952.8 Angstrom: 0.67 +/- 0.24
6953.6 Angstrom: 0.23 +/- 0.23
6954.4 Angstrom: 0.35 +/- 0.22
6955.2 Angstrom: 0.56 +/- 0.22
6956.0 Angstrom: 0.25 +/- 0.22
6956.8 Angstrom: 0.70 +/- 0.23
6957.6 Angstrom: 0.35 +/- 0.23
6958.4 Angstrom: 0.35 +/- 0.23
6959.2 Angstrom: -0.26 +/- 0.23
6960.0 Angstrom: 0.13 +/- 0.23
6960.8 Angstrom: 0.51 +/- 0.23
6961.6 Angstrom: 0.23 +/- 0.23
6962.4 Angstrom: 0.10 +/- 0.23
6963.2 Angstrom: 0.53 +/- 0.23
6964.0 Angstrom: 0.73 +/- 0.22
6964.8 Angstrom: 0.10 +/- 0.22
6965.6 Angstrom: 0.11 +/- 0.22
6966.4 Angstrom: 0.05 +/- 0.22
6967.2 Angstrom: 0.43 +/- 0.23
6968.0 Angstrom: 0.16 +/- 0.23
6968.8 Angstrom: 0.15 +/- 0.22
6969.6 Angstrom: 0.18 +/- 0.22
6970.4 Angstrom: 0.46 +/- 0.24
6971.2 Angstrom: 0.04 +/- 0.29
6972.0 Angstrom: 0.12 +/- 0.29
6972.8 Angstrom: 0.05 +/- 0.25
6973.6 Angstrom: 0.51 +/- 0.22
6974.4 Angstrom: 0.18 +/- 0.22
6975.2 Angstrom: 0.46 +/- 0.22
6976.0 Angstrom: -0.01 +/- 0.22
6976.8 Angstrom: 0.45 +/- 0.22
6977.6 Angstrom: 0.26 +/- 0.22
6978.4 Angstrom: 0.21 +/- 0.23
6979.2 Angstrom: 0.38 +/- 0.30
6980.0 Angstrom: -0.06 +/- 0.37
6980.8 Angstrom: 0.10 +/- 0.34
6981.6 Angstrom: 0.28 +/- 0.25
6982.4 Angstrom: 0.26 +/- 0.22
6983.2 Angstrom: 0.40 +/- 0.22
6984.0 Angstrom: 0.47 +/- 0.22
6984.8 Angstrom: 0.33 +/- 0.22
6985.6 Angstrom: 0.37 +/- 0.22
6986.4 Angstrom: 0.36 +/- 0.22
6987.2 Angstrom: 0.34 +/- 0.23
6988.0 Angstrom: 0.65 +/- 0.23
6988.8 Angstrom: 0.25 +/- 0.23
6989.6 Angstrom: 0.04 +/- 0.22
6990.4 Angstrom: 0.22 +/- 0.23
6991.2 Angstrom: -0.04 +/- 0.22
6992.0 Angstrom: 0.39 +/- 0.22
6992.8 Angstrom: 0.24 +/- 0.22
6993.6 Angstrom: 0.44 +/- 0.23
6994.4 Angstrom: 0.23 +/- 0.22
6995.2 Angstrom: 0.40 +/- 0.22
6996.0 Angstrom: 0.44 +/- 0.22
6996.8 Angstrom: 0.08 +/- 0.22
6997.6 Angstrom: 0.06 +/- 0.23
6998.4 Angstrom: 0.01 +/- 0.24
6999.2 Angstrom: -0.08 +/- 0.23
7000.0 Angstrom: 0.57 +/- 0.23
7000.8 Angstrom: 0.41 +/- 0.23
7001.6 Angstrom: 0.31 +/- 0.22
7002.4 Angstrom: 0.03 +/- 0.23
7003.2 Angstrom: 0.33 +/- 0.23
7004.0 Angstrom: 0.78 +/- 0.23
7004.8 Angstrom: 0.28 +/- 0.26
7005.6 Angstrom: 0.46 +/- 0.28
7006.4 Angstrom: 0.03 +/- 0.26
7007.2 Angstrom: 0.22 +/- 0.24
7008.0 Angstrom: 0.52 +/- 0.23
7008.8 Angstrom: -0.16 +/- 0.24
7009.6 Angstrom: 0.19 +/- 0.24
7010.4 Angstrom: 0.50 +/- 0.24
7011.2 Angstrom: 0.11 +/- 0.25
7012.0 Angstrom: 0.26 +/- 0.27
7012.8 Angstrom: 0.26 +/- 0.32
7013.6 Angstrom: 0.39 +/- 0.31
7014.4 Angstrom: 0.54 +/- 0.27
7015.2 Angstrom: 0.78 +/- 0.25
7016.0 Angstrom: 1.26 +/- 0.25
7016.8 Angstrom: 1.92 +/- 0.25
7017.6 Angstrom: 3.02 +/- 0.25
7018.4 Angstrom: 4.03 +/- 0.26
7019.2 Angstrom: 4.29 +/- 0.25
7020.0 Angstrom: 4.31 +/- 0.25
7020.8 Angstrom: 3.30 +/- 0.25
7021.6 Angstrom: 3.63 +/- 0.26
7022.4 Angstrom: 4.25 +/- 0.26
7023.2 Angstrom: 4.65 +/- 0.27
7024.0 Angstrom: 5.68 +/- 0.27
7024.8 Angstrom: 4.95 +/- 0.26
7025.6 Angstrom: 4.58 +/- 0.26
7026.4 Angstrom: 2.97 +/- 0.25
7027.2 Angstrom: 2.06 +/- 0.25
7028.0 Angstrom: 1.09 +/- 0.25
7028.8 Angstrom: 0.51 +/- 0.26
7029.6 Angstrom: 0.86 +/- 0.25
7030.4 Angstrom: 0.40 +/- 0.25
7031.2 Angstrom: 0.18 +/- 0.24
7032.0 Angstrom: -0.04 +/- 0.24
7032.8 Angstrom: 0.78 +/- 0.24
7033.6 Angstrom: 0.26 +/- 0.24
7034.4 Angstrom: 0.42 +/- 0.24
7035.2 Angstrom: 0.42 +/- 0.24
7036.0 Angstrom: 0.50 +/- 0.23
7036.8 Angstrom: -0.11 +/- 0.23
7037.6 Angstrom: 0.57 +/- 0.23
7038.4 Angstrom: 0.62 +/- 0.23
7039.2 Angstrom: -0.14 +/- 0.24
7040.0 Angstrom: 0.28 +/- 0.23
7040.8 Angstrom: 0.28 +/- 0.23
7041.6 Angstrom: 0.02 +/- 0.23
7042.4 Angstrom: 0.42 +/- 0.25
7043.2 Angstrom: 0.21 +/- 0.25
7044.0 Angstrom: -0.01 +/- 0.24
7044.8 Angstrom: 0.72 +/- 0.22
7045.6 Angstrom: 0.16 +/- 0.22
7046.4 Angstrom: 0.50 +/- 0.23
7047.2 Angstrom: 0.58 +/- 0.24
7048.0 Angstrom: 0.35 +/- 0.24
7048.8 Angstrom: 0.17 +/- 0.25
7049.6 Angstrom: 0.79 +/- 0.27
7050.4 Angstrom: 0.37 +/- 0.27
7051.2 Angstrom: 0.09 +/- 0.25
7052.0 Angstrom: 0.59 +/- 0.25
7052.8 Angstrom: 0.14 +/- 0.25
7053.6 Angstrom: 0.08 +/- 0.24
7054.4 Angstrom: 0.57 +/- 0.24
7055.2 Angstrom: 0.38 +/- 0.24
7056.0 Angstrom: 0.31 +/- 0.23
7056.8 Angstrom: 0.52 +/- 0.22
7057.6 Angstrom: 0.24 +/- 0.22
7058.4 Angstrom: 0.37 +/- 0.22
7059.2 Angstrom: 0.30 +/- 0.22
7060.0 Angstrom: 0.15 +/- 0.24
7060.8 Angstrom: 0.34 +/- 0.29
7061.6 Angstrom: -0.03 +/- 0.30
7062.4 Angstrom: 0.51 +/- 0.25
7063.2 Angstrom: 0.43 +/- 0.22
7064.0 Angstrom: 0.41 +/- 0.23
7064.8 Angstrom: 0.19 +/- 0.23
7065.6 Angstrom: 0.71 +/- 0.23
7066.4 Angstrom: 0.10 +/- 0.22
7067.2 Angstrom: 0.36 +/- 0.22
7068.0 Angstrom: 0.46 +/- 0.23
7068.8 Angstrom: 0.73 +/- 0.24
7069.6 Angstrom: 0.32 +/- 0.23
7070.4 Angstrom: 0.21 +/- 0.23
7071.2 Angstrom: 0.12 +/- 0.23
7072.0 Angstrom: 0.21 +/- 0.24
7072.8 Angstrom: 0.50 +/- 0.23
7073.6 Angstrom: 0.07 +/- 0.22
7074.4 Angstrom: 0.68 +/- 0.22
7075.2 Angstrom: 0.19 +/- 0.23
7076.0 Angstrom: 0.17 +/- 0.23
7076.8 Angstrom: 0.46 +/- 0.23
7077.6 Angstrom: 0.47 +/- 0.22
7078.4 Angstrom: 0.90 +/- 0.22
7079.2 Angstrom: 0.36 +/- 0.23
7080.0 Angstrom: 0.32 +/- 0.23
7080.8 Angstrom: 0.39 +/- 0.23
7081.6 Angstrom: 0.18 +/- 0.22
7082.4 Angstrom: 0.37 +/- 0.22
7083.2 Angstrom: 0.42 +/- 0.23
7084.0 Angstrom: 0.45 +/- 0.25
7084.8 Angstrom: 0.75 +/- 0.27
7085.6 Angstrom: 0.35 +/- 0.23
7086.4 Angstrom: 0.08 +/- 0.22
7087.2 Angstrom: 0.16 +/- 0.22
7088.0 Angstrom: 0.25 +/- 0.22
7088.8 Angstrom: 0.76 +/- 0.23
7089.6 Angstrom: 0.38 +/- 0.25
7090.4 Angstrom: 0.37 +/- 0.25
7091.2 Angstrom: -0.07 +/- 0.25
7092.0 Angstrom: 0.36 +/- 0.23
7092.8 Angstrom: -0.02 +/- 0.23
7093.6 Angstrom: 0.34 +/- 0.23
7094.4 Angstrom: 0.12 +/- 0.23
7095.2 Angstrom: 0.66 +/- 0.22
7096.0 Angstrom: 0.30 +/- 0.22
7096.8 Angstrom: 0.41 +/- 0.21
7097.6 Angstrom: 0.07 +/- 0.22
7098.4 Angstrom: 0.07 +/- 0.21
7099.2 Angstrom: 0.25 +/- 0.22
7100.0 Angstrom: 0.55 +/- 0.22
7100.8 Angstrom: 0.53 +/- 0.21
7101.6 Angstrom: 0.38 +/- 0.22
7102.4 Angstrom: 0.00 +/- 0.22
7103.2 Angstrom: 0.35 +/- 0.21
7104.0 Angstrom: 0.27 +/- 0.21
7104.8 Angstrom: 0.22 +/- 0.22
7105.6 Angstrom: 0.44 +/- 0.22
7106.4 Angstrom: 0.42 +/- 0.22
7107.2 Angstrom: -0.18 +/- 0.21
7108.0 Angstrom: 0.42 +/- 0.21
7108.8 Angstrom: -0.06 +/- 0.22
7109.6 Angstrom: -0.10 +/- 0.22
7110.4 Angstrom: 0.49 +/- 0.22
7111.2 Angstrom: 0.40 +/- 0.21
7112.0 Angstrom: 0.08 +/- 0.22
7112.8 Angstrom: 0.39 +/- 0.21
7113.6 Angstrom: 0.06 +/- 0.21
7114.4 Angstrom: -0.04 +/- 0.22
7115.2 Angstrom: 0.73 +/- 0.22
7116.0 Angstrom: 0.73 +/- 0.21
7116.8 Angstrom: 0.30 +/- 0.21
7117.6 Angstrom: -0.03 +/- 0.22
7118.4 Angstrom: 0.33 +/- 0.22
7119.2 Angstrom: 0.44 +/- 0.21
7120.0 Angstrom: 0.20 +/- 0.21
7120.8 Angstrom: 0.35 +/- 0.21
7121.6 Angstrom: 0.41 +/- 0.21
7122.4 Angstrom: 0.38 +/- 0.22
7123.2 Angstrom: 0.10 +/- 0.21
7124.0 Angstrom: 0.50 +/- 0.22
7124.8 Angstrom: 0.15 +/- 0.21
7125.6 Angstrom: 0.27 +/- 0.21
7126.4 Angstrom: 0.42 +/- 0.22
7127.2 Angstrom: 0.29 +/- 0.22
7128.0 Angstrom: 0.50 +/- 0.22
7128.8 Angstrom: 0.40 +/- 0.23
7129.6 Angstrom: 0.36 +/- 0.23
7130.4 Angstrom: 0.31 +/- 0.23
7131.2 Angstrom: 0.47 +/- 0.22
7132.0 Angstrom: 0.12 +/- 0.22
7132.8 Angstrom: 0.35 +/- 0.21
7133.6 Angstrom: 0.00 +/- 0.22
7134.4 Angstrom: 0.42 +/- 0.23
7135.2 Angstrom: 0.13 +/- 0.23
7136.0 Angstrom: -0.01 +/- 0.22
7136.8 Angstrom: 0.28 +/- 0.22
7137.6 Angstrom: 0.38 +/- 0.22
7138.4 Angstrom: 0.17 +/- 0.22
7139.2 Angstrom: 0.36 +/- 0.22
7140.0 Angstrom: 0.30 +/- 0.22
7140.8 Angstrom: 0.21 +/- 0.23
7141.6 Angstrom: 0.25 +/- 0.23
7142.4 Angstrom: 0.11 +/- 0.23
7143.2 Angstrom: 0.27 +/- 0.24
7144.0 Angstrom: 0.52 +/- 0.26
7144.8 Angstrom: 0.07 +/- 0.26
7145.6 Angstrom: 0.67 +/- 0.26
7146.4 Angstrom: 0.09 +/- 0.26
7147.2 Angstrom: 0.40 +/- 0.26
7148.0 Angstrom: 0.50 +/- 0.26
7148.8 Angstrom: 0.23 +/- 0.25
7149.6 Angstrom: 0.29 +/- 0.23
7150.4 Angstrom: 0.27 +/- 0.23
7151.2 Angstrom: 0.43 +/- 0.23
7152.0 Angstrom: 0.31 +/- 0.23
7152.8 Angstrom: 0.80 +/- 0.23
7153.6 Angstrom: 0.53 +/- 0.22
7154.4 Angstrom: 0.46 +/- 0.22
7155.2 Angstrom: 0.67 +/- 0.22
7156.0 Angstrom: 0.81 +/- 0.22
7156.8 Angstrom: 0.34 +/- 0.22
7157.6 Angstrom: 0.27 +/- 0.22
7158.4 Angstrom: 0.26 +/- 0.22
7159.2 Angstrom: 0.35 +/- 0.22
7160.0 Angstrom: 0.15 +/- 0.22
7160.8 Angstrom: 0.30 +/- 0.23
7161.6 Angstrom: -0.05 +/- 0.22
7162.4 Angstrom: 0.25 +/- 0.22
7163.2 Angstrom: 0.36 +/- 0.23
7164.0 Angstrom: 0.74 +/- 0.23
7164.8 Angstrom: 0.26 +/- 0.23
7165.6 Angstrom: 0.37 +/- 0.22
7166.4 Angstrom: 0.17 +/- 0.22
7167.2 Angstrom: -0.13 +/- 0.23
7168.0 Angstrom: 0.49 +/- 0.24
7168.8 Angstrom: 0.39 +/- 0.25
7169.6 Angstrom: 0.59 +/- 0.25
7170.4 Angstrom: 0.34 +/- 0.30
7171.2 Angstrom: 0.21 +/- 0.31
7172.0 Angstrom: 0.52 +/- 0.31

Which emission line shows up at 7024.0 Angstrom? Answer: [O II] 3727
